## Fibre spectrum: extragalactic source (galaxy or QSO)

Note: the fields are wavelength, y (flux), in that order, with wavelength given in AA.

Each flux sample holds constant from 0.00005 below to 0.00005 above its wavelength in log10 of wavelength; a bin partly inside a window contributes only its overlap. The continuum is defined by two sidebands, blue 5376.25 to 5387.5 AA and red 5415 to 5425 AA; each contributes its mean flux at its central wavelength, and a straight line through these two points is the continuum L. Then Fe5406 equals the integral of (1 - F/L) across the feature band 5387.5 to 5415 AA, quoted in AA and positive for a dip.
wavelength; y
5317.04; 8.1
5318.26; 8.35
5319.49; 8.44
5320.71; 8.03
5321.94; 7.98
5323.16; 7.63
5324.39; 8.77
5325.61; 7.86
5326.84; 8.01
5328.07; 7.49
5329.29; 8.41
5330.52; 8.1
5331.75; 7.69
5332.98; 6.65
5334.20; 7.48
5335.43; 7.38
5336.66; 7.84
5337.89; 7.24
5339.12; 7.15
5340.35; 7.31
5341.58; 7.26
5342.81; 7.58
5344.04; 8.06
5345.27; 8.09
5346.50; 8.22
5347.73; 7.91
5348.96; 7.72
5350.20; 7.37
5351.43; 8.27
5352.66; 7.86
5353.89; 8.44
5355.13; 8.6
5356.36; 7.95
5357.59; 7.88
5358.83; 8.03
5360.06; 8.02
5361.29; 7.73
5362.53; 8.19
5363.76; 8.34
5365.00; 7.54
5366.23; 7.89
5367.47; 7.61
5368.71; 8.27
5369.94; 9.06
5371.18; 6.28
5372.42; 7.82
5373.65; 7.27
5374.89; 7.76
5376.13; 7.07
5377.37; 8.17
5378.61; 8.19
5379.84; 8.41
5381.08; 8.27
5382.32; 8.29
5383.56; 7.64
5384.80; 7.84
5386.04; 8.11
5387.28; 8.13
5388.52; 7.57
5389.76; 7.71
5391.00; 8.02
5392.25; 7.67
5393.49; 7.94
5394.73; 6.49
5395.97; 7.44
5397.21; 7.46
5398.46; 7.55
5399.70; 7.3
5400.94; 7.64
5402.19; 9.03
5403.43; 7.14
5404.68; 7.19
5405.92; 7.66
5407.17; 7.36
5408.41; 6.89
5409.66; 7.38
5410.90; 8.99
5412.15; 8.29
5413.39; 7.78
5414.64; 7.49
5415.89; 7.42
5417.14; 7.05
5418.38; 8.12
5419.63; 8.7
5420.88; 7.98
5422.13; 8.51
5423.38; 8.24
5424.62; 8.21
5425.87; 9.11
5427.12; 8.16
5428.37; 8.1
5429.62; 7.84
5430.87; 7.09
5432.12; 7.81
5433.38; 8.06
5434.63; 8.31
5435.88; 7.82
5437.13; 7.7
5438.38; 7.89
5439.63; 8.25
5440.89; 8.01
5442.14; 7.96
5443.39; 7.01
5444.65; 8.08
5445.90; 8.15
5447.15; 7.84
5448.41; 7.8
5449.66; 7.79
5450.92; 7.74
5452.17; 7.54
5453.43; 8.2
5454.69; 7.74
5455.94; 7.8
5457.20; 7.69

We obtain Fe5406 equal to 1.36 AA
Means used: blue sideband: 8.07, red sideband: 8.01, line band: 7.64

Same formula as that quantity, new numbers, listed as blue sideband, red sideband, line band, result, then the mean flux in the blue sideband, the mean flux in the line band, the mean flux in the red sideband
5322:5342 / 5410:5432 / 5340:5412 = 0.3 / 7.66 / 7.81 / 8.05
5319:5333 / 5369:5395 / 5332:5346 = 0.8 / 7.97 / 7.47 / 7.82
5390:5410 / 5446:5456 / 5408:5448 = -1.4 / 7.51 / 7.95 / 7.83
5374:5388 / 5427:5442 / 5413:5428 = -0.3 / 7.97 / 8.07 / 7.91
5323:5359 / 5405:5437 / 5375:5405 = 0.4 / 7.81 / 7.77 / 7.93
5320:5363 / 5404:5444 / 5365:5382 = 0.0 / 7.84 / 7.85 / 7.89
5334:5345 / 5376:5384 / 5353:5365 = -0.5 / 7.49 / 8.09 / 8.07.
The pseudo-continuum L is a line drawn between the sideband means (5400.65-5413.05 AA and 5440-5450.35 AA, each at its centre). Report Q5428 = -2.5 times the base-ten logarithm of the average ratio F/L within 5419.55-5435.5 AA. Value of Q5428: -0.05 mag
